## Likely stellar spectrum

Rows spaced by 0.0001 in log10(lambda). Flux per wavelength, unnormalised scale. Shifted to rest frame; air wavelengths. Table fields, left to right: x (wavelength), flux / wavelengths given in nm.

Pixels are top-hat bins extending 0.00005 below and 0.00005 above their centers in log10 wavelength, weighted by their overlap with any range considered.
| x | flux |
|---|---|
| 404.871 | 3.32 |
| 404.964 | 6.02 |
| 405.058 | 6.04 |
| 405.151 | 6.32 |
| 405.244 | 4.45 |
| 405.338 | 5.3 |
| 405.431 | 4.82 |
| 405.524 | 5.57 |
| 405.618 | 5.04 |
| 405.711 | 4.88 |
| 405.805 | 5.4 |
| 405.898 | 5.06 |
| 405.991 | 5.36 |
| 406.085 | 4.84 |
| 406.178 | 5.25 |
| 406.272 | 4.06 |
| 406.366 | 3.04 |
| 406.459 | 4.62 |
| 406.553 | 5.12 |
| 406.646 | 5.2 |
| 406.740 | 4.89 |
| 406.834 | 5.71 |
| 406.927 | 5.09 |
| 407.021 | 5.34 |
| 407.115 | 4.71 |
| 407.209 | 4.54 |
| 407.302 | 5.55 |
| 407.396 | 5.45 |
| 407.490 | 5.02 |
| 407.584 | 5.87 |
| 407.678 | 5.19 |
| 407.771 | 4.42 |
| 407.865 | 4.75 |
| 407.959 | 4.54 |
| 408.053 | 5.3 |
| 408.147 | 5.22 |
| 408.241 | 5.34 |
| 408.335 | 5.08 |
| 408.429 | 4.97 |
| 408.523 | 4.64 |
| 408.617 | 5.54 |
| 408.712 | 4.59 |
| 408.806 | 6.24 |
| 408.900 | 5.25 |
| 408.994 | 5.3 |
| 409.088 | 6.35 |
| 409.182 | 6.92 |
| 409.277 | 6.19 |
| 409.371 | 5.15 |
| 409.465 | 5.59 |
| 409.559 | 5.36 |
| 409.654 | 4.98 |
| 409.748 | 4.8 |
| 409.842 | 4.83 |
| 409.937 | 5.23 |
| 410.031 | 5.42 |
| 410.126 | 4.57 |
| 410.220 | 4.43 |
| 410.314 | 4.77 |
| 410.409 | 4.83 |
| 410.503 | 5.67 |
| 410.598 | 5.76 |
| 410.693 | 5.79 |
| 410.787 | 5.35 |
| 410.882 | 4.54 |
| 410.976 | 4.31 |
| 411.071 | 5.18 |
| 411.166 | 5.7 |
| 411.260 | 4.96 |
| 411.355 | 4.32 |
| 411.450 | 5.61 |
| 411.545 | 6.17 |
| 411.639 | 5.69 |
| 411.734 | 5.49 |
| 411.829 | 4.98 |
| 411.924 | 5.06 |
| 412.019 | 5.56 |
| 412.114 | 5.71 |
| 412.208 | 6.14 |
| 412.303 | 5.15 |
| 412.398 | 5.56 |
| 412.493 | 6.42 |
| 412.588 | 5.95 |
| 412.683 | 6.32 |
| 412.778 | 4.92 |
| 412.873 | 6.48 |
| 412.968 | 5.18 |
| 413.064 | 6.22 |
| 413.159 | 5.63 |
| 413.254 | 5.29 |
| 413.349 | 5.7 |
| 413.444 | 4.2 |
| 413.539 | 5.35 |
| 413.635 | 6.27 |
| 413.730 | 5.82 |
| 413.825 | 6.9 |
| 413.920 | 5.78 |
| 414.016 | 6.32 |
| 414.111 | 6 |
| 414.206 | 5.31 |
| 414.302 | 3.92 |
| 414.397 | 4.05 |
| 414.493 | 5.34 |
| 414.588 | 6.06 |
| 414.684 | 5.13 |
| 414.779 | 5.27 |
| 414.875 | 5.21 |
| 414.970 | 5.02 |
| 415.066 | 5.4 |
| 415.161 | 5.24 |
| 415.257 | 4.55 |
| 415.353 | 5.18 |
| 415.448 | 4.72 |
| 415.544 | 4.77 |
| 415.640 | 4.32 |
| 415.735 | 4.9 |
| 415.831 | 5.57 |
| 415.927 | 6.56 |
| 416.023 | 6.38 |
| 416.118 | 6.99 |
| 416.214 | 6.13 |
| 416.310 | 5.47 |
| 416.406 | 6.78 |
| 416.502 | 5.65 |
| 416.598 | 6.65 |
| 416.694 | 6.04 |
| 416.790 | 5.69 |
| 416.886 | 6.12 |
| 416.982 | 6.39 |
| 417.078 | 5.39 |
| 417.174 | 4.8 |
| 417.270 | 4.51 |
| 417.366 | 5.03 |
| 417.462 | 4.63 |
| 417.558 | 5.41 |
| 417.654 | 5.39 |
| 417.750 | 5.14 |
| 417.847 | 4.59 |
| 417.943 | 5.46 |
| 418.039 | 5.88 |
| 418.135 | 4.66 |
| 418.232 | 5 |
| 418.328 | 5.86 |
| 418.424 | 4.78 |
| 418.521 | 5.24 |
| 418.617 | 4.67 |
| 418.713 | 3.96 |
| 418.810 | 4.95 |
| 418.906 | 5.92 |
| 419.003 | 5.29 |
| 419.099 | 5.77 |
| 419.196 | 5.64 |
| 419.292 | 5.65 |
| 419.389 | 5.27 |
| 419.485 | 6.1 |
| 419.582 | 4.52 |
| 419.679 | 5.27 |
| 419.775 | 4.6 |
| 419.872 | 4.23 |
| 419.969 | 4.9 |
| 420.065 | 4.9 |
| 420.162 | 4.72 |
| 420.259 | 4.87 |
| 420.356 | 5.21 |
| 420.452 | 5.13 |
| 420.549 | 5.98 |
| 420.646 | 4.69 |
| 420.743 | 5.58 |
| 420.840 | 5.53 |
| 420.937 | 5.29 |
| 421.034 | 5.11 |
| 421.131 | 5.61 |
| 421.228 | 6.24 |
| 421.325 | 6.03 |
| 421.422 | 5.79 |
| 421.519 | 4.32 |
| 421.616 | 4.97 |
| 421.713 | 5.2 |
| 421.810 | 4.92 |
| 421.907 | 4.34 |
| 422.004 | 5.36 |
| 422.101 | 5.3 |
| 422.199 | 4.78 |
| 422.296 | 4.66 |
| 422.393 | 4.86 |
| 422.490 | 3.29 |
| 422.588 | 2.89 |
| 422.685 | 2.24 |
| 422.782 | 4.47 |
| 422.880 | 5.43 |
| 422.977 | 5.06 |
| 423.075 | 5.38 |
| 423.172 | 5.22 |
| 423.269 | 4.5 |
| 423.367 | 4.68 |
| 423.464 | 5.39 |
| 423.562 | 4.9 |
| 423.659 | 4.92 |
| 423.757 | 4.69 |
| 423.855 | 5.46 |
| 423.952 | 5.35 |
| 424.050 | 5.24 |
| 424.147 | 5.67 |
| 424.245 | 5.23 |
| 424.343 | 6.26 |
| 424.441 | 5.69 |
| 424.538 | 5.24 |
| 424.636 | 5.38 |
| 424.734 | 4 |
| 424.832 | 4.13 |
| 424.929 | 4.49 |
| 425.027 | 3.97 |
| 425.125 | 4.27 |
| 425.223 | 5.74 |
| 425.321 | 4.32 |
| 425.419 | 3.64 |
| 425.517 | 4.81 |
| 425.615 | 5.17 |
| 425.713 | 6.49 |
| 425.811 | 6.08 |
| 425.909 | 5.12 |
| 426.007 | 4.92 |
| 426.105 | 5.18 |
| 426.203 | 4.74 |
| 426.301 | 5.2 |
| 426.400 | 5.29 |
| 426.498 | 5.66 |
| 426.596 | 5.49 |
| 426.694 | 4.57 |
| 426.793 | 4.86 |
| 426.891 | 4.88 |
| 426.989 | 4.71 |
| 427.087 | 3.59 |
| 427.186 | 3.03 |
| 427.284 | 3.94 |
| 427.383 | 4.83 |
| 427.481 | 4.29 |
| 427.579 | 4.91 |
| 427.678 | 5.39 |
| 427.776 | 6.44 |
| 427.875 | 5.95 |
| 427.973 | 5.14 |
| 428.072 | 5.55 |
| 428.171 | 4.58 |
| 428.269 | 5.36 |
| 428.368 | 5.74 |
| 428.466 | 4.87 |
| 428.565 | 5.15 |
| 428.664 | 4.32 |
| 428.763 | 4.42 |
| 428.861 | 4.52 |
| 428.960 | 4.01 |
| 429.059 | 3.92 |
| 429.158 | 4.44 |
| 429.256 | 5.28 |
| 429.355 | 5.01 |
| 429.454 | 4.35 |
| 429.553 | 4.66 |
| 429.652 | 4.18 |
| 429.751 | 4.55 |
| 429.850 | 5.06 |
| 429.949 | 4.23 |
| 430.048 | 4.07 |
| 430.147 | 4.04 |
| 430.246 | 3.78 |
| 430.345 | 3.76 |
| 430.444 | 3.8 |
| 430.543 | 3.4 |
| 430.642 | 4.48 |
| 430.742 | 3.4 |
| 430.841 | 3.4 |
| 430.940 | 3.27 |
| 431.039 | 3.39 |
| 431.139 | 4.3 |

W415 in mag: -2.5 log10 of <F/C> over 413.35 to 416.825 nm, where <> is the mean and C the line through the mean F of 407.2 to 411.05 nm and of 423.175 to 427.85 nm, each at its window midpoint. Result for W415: -0.08 mag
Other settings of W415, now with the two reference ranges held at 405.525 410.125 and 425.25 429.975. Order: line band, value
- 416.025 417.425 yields -0.165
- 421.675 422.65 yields 0.096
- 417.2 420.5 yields -0.023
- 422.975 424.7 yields -0.068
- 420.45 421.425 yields -0.123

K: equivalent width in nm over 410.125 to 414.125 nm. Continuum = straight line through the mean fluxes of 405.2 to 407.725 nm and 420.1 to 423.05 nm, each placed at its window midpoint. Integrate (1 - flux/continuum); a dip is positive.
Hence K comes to -0.413 nm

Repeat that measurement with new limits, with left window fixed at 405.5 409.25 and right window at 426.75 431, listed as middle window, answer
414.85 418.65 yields -0.431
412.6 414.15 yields -0.257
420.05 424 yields -0.215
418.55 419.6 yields -0.106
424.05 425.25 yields -0.098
